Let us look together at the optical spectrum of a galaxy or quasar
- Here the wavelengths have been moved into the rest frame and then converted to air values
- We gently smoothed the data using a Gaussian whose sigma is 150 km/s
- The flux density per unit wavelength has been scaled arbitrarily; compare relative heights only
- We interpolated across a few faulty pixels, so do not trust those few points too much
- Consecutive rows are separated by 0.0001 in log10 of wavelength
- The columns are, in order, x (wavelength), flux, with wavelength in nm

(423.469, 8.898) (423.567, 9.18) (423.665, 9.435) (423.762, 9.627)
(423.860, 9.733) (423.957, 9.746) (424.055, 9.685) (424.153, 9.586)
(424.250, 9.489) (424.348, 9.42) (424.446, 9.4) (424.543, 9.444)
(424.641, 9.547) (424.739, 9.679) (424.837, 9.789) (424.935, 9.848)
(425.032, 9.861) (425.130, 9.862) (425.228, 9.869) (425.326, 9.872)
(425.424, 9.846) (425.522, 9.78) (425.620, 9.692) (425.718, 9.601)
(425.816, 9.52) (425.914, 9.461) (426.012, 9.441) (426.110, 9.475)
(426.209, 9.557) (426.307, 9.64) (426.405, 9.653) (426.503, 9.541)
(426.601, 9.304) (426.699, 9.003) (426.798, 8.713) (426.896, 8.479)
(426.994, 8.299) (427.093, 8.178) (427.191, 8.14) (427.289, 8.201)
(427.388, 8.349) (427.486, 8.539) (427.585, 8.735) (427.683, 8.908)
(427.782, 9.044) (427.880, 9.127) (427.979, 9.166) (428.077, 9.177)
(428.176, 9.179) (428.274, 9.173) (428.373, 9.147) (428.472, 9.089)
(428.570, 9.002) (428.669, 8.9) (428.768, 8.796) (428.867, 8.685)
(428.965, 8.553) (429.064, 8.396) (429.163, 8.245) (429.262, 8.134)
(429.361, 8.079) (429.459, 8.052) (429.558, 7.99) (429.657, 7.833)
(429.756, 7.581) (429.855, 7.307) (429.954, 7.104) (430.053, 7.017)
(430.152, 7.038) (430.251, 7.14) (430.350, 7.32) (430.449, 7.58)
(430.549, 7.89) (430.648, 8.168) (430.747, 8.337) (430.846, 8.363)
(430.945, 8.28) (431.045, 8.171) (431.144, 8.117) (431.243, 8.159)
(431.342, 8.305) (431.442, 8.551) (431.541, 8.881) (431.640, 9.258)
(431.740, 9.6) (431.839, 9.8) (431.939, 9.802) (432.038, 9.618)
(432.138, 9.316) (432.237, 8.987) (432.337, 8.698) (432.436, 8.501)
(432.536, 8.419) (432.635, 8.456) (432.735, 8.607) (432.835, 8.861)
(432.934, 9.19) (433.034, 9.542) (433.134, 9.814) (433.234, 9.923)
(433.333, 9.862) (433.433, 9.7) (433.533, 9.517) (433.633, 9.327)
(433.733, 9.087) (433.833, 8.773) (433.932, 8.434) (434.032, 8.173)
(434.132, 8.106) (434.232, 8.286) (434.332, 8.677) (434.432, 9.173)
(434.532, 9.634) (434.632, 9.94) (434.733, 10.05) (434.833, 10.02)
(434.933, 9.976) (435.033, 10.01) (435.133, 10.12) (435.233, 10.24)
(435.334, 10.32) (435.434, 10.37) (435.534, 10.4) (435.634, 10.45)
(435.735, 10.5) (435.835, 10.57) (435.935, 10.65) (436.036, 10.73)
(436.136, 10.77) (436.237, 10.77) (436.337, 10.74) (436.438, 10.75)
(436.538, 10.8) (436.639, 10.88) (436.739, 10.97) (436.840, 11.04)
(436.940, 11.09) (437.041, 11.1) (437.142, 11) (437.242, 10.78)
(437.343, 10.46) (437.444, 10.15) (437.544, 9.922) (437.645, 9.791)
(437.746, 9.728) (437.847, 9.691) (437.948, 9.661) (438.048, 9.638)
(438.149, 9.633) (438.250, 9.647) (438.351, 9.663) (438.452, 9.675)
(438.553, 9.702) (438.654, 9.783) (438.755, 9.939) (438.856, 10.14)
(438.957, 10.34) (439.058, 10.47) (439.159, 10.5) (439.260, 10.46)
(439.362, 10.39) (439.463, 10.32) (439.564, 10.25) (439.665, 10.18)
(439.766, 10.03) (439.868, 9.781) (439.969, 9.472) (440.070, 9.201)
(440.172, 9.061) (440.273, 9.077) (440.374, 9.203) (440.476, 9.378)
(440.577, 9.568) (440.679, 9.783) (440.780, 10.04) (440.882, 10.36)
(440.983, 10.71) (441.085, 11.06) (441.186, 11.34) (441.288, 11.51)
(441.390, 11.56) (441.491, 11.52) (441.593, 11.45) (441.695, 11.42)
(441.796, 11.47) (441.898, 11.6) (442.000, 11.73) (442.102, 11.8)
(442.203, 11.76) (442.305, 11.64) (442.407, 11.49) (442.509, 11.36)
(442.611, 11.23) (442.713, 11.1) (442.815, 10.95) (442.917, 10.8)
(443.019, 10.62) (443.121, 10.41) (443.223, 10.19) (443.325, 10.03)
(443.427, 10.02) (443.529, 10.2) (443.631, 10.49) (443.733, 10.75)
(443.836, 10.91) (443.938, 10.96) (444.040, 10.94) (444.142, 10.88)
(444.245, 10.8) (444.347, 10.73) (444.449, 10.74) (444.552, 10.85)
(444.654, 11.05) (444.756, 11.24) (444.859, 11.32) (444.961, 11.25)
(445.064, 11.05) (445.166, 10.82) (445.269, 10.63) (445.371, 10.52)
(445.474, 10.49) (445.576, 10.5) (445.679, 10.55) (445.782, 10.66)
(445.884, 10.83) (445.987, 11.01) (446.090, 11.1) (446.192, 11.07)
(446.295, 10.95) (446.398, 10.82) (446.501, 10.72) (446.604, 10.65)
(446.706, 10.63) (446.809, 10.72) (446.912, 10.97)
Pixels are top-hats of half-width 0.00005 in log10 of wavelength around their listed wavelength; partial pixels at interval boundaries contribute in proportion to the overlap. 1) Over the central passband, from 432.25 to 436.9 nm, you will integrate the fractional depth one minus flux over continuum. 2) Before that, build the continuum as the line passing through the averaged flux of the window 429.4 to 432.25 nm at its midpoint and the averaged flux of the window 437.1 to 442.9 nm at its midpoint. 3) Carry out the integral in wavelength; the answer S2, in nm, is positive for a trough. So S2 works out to -0.30 nm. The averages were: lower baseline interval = 8.25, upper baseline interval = 10.4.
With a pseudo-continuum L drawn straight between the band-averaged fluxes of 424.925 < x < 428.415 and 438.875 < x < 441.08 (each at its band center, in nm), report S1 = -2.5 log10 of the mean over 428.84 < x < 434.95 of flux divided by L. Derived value 0.102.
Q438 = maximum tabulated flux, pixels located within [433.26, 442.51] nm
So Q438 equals 11.8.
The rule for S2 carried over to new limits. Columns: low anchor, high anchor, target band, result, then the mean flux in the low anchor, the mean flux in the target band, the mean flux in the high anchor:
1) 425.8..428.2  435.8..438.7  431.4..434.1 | 0.17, 8.98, 9.13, 10.3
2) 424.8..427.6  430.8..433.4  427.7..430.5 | 0.26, 9.25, 8.28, 8.97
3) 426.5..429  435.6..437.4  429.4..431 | 0.29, 8.81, 7.69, 10.8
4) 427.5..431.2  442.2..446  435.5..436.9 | -0.19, 8.29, 10.7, 10.8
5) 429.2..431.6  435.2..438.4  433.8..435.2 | 0.04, 7.9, 9.26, 10.4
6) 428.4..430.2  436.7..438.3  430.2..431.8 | 0.06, 8.11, 8.27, 10.3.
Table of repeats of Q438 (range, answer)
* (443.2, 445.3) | 11.32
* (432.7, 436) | 10.65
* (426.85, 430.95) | 9.179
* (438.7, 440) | 10.5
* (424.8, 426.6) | 9.872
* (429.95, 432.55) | 9.802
